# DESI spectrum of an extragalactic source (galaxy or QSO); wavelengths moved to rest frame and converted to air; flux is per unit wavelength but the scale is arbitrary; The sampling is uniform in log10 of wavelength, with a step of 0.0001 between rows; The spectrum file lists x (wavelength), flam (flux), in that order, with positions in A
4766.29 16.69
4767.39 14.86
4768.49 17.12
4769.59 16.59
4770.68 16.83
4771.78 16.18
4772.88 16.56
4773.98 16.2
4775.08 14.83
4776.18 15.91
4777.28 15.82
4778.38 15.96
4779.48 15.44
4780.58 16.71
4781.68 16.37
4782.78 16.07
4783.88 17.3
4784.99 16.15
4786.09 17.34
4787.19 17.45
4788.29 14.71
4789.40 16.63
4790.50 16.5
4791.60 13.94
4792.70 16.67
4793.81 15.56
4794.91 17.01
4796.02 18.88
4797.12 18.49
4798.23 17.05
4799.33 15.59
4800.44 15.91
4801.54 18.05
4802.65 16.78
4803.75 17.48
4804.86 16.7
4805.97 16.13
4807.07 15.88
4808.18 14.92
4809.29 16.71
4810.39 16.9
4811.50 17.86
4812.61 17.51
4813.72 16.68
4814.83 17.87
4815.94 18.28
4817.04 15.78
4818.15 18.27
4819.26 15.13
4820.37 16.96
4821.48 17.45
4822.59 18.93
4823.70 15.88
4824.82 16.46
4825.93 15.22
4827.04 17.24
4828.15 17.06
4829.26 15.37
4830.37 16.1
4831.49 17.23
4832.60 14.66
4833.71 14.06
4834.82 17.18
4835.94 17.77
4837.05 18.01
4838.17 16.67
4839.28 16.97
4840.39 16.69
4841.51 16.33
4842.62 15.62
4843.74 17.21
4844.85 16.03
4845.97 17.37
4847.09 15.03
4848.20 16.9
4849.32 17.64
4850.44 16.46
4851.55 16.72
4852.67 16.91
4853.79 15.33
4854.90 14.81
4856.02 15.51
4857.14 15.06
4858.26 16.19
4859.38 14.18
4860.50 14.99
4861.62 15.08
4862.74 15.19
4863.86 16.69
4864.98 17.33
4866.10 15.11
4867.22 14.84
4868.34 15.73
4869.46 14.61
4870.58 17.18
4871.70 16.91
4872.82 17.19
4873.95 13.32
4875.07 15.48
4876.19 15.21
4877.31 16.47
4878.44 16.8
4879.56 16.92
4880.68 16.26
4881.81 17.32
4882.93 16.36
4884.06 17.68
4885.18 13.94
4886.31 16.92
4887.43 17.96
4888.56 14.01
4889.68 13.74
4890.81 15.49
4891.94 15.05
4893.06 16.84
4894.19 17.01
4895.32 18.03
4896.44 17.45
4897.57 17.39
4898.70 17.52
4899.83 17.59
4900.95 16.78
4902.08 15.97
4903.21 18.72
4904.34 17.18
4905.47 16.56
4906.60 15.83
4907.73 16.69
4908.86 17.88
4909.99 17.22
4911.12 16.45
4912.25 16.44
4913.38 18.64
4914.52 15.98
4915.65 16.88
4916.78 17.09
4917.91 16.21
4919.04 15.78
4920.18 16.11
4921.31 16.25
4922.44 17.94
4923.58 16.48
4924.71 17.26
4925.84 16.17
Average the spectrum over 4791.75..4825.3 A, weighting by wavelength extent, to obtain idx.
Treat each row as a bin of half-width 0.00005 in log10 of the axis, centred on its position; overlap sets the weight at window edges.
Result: 16.9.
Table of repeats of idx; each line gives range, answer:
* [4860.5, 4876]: 15.7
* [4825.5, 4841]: 16.5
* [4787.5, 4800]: 16.5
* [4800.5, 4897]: 16.3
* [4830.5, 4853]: 16.6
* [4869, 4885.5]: 16.2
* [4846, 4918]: 16.3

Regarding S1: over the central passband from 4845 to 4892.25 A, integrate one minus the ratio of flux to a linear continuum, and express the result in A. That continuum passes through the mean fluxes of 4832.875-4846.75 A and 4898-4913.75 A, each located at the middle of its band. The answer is 2.5 A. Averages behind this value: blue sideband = 16.6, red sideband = 17.1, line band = 15.9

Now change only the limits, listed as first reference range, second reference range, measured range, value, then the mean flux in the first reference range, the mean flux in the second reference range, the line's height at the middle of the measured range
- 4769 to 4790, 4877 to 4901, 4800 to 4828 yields -0.9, 16.3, 16.5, 16.3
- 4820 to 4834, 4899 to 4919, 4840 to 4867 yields 0.9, 16.4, 16.9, 16.6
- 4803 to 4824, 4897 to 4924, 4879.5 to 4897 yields 0.6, 16.9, 16.9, 16.9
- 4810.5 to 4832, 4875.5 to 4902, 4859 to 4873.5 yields 0.7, 16.9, 16.5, 16.6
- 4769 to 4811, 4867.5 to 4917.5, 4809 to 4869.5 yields 0.4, 16.4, 16.5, 16.5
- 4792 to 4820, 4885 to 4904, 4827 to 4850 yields 0.3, 16.9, 16.6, 16.8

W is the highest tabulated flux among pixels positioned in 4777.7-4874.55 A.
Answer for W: 18.93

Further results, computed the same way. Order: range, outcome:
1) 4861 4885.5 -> 17.68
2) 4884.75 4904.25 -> 18.72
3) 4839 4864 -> 17.64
